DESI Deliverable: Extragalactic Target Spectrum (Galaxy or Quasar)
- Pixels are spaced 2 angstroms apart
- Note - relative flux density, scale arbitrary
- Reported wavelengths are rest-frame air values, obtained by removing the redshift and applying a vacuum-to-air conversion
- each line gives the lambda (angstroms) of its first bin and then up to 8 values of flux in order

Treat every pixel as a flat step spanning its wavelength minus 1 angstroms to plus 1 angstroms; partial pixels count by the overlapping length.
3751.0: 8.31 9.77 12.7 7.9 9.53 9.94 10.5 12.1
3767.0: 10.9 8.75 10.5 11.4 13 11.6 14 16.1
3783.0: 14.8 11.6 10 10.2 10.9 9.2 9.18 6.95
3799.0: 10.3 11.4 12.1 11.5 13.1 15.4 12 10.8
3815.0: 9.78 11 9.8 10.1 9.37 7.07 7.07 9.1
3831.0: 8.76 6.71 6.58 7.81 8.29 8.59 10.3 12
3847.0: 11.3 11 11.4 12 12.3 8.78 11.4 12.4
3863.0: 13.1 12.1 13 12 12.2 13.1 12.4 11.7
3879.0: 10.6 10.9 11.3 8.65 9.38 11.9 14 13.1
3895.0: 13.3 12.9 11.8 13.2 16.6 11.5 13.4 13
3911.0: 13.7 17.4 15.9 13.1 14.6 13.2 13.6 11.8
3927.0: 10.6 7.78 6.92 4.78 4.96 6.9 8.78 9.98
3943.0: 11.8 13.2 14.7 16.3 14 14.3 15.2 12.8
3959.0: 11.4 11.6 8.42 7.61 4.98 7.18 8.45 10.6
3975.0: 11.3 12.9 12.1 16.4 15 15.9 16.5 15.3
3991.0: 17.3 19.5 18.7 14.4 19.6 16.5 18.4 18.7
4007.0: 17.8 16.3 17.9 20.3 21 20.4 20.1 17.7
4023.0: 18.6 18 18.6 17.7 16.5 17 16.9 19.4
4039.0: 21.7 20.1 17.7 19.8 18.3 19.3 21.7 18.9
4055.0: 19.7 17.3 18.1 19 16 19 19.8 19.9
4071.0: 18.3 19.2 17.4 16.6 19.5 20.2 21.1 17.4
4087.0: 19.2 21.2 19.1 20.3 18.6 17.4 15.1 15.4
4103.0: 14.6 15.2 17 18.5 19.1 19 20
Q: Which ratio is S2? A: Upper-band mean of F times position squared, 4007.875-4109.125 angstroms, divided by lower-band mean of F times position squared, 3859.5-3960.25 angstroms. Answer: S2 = 1.6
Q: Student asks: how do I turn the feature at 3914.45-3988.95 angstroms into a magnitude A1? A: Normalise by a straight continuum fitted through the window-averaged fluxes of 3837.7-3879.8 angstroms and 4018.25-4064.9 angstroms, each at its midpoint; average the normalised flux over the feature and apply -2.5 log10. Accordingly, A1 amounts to 0.29 mag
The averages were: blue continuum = 11.4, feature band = 11.5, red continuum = 18.6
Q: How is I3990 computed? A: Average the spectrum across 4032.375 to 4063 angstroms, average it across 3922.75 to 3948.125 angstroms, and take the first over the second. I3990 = 2.0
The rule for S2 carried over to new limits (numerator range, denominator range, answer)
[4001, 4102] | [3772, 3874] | 1.93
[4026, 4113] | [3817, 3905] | 1.87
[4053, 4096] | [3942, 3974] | 1.76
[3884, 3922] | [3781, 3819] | 1.24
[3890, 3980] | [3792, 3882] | 1.16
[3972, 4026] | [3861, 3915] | 1.42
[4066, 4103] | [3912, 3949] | 1.78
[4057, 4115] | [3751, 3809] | 1.92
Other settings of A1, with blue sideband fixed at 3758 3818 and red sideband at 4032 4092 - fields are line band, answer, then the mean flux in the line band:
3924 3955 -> 0.42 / 10.6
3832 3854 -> 0.31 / 9.63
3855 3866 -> 0.15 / 11.6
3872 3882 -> 0.17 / 11.7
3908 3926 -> 0.06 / 14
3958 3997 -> 0.29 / 12.7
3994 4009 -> -0.02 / 17.6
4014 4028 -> -0.08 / 19.2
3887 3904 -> 0.09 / 13.1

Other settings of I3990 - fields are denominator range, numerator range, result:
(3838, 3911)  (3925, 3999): 1.02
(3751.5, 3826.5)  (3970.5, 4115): 1.63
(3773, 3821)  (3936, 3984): 1.00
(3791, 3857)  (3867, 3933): 1.22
